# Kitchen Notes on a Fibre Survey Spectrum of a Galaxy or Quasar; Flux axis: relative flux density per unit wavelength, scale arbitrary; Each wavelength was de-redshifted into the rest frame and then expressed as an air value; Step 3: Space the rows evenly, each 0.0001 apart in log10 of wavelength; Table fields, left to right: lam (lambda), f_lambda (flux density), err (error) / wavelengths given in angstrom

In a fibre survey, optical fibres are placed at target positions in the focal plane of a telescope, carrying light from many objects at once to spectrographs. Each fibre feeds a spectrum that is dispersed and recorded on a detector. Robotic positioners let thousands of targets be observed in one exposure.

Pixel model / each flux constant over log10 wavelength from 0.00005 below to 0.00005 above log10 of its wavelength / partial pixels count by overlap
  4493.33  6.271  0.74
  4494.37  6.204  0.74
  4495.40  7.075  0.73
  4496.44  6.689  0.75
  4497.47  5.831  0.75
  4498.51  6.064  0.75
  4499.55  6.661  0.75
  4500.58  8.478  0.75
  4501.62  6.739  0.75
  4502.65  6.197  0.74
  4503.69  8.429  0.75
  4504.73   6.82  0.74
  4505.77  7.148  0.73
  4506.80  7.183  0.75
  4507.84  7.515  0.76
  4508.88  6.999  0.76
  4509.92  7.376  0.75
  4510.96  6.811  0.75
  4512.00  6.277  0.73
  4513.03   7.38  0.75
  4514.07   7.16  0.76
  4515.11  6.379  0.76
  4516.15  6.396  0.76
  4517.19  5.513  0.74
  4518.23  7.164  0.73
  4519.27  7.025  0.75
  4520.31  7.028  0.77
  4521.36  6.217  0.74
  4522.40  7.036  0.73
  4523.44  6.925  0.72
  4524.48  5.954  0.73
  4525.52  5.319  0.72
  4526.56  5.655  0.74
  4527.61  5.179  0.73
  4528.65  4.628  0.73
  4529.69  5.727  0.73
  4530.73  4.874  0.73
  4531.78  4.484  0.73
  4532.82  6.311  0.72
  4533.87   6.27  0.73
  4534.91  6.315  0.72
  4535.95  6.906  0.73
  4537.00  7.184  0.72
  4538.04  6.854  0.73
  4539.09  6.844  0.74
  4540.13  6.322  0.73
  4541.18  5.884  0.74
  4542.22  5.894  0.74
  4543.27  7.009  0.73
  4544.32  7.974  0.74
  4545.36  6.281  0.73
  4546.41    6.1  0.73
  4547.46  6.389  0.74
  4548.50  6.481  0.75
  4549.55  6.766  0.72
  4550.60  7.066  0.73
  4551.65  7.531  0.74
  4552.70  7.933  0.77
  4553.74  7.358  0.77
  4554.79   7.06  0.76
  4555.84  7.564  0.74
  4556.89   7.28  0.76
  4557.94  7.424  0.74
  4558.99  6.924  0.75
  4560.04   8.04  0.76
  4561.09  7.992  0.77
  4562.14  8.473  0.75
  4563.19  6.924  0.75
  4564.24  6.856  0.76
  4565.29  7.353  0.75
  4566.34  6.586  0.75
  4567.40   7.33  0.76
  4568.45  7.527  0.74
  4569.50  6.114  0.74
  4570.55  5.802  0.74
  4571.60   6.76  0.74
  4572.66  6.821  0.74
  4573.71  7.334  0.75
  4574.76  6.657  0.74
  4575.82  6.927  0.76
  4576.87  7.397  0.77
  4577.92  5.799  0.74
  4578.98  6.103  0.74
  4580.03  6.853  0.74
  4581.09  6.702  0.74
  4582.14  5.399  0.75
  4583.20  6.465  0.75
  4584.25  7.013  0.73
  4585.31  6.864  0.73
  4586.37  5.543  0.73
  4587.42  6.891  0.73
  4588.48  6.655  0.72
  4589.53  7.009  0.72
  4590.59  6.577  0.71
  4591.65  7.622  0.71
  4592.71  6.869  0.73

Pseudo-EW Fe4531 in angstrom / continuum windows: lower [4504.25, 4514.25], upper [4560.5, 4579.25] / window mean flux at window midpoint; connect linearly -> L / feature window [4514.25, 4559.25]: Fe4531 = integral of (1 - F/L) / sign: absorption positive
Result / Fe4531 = 3.3 angstrom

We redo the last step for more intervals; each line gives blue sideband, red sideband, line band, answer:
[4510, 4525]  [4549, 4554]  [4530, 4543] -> 1.58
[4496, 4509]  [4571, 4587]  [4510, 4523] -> 0.35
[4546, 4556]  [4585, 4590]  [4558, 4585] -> -0.47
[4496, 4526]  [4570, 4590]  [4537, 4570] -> -1.90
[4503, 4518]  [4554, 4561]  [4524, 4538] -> 2.67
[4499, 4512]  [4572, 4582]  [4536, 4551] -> 0.55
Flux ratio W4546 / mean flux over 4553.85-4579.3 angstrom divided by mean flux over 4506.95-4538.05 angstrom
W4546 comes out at 1.1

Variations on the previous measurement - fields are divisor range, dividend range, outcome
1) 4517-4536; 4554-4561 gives 1.23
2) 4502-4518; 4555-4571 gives 1.04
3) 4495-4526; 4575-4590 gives 0.96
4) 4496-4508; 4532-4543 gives 0.92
